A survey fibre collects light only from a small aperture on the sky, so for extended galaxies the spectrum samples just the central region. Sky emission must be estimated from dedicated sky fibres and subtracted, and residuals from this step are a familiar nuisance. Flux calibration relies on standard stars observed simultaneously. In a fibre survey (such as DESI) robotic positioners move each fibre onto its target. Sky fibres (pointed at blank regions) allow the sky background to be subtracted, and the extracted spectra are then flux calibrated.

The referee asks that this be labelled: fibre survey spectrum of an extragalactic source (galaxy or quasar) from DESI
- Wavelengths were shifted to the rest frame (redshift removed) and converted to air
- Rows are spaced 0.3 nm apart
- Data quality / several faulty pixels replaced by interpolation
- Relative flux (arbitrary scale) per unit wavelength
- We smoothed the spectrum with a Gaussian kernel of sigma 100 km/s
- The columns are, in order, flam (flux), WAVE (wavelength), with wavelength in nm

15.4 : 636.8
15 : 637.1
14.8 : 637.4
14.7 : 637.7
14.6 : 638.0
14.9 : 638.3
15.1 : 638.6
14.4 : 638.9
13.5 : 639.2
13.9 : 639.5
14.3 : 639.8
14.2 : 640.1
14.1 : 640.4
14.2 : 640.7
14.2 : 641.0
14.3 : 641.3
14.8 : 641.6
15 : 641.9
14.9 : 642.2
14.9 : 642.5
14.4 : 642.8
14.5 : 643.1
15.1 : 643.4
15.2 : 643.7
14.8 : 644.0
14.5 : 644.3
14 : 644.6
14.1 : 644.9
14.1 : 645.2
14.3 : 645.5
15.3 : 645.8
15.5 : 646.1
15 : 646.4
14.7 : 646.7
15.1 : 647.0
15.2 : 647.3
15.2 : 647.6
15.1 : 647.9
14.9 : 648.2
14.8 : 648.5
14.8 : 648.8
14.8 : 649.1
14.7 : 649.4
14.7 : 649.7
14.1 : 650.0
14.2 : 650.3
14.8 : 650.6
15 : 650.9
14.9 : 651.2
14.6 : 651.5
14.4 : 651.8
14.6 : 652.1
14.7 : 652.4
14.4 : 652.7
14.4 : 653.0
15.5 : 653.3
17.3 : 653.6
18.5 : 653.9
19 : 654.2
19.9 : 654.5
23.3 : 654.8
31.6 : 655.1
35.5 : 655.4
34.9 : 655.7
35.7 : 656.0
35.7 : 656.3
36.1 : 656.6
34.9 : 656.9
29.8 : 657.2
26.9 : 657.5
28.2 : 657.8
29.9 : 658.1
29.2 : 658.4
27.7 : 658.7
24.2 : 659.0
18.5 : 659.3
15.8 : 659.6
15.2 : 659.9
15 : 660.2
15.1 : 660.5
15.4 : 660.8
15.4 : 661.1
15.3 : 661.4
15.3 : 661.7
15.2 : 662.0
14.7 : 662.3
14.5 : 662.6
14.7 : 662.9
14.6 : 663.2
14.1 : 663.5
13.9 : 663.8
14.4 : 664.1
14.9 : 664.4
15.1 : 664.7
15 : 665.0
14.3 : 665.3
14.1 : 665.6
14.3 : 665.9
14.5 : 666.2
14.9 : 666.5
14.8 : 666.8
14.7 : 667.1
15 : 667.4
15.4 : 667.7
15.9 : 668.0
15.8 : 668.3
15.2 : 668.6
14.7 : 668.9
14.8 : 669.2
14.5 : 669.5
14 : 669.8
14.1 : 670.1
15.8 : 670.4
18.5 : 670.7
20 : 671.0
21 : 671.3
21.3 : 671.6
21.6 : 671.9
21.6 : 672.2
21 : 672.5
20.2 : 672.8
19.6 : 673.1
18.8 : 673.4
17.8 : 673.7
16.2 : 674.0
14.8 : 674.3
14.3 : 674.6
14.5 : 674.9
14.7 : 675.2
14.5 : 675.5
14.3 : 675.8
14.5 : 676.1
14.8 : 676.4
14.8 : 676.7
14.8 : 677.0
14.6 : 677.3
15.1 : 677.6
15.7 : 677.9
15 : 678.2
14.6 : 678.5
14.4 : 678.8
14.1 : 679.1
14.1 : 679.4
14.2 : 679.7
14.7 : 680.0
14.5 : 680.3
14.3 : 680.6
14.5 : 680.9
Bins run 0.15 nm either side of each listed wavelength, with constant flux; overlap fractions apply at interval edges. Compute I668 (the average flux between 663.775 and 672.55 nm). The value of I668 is 16.1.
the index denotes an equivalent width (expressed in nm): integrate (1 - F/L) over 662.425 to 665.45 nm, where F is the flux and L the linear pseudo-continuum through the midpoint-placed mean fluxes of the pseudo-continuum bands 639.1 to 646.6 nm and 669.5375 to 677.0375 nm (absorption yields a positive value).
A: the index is 0.326 nm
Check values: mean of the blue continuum 14.5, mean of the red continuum 17.1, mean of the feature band 14.6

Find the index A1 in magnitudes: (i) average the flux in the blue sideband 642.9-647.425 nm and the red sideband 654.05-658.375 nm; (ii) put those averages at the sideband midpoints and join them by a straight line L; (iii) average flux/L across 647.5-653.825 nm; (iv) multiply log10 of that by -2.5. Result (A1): 0.43 mag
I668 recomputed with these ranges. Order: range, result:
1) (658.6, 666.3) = 15.7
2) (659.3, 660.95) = 15.6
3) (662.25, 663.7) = 14.5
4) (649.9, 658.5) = 22.8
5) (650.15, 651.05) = 14.7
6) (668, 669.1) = 15.3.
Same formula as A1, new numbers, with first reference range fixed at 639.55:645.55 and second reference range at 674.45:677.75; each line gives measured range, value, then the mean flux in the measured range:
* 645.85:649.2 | -0.04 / 15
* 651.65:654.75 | -0.14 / 16.5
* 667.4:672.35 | -0.17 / 17.1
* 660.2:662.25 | -0.05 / 15.2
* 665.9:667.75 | -0.02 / 14.8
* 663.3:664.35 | 0.03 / 14.2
